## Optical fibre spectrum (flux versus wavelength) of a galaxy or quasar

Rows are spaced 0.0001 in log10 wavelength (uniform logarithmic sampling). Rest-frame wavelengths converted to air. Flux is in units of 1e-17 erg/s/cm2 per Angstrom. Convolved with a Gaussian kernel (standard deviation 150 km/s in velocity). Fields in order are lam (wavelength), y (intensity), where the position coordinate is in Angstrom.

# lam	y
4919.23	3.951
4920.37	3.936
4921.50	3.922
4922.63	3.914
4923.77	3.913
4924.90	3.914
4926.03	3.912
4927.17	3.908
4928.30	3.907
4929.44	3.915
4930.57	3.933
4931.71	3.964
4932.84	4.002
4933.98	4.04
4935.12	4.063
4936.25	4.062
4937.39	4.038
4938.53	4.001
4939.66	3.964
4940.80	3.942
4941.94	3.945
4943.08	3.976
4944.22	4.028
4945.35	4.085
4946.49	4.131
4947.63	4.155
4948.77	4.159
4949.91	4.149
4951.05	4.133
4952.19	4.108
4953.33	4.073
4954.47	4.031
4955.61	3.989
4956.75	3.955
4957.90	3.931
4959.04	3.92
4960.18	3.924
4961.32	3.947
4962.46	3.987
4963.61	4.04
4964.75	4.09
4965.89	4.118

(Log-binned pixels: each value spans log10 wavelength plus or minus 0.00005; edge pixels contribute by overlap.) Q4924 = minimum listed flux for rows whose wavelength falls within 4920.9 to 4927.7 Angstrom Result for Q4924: 3.908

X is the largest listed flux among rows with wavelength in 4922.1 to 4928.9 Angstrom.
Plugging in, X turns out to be 3.914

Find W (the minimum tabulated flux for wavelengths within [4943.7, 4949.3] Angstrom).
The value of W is 4.028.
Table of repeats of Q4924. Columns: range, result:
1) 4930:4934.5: 3.933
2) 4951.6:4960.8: 3.92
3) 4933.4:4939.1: 4.001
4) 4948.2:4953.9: 4.073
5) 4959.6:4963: 3.924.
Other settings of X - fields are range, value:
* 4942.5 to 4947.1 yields 4.131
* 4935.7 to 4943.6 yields 4.062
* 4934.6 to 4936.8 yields 4.063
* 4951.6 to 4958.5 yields 4.108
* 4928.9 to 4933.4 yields 4.002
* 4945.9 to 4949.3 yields 4.159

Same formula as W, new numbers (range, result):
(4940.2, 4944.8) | 3.942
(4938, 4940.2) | 3.964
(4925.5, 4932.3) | 3.907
